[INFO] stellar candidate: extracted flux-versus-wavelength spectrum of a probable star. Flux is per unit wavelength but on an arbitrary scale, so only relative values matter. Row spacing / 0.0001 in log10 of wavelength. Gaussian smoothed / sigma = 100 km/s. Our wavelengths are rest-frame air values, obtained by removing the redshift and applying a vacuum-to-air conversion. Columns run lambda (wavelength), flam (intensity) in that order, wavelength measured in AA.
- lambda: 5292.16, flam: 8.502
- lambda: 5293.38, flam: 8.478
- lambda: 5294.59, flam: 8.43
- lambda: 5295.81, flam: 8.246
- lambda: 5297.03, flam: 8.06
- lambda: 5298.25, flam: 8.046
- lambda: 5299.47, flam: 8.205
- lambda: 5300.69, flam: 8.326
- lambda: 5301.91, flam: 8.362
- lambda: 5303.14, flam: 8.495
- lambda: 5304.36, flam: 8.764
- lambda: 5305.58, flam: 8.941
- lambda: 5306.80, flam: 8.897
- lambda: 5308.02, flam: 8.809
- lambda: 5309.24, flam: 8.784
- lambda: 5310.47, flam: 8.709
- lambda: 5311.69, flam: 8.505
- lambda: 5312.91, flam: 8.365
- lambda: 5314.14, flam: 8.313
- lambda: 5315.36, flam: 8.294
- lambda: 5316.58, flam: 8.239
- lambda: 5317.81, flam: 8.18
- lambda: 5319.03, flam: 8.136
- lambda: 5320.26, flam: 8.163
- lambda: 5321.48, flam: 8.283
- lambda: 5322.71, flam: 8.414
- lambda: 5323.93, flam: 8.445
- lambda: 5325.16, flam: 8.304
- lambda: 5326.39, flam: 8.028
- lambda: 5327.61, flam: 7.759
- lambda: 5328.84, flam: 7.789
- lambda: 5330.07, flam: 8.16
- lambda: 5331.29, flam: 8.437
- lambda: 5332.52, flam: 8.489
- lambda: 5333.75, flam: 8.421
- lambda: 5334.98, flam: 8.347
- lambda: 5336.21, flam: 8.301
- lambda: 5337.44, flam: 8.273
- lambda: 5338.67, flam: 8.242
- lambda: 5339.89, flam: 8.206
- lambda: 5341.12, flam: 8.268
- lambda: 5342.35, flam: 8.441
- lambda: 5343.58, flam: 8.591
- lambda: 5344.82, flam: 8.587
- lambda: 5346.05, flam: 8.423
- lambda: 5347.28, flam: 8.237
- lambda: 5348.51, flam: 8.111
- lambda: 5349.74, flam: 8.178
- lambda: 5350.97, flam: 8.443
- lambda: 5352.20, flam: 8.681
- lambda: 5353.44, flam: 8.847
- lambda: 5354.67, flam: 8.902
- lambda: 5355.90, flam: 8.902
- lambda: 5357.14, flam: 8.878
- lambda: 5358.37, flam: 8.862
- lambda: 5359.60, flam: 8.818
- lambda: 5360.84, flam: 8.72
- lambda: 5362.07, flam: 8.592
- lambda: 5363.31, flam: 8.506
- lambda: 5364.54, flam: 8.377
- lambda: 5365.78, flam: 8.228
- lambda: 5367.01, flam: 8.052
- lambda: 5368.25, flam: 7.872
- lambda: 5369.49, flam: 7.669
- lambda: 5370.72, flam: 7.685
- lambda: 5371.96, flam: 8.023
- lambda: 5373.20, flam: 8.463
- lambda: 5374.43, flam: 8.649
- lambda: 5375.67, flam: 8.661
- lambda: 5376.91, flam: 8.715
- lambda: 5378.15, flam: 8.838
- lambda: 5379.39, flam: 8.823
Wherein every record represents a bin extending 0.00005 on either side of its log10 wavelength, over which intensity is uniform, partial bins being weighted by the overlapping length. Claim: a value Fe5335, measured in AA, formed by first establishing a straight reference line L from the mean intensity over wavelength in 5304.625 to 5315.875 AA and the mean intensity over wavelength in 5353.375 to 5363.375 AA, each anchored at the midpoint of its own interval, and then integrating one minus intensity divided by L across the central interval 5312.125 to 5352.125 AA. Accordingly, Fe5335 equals 1.94 AA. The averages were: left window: 8.63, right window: 8.79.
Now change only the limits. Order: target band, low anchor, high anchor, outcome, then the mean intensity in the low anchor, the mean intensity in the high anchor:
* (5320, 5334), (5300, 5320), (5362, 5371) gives 0.3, 8.5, 8.11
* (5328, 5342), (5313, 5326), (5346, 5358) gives 0.3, 8.27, 8.58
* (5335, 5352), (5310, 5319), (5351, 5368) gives 0.4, 8.36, 8.62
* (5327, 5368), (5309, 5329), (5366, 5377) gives -1.0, 8.28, 8.18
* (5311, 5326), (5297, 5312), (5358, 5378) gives 0.4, 8.55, 8.37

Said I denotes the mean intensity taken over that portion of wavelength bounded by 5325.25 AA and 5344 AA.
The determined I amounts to 8.25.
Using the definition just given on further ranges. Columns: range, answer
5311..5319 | 8.31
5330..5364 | 8.5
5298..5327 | 8.42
